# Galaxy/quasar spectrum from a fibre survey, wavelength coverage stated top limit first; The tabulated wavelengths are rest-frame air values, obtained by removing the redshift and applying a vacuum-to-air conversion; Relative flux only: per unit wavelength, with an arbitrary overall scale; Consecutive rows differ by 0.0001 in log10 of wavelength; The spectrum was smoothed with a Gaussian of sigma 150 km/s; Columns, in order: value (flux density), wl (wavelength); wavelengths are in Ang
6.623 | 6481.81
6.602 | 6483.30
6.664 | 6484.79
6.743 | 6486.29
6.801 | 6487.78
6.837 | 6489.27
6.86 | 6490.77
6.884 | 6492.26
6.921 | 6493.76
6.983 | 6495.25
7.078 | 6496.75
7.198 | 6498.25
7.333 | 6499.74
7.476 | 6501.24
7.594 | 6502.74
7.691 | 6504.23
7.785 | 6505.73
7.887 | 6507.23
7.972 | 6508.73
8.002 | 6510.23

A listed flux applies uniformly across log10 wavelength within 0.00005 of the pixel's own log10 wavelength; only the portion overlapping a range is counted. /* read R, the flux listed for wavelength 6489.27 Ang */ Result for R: 6.837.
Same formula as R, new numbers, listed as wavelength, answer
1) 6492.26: 6.884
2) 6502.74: 7.594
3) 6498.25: 7.198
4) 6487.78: 6.801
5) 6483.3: 6.602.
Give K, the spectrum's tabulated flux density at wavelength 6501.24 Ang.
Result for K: 7.476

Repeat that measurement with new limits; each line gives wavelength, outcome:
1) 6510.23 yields 8.002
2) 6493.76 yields 6.921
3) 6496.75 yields 7.078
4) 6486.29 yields 6.743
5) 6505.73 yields 7.785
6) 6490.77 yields 6.86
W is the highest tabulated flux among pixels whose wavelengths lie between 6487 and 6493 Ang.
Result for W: 6.884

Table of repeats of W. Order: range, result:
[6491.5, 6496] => 6.983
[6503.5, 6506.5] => 7.785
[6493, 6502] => 7.476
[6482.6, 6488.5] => 6.801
